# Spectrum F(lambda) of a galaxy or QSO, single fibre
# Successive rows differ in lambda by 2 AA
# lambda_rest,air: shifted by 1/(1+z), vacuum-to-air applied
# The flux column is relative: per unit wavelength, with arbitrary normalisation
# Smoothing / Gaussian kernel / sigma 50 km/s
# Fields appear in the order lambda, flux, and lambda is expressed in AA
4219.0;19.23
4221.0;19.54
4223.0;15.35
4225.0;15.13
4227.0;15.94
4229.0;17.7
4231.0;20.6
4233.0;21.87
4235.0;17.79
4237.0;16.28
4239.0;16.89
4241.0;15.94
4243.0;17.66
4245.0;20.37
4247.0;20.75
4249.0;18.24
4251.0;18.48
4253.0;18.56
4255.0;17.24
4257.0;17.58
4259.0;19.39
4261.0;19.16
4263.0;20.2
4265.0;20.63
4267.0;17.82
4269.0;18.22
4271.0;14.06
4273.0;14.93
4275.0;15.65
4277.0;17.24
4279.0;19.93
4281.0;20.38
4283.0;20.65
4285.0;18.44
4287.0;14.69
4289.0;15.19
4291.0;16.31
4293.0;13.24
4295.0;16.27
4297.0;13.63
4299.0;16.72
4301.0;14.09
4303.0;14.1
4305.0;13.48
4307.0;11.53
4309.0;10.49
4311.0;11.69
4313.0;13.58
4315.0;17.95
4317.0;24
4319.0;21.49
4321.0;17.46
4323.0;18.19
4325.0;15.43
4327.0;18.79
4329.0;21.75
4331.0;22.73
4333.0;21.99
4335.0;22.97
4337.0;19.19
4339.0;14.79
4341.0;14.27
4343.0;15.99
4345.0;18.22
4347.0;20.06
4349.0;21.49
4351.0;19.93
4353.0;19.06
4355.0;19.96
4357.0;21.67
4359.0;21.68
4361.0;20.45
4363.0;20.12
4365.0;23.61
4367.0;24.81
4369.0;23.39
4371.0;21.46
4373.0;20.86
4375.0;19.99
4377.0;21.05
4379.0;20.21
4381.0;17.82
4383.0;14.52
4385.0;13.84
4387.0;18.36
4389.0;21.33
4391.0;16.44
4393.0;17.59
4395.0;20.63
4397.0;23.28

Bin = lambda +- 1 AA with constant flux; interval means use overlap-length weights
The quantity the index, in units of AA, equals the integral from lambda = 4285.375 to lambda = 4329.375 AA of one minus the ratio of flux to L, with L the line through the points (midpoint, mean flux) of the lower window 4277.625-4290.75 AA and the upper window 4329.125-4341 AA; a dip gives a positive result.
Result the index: 7.2 AA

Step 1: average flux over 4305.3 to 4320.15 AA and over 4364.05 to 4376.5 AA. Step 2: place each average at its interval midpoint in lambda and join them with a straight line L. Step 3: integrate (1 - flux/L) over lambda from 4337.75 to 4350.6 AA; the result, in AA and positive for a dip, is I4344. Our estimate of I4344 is 1.2 AA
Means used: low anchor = 15.7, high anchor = 22.3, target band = 17.6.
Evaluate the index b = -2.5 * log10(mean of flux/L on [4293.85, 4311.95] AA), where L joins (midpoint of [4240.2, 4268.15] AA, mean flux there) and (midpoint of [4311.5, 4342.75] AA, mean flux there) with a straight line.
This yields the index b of 0.35 mag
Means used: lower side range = 18.7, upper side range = 18.8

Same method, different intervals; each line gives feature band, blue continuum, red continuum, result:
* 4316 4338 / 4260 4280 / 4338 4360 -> -0.102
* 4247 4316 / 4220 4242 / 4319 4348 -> 0.101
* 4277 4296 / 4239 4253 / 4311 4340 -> 0.092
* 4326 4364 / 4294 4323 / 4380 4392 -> -0.211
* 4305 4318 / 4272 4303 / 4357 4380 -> 0.215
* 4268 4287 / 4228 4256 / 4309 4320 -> 0.013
